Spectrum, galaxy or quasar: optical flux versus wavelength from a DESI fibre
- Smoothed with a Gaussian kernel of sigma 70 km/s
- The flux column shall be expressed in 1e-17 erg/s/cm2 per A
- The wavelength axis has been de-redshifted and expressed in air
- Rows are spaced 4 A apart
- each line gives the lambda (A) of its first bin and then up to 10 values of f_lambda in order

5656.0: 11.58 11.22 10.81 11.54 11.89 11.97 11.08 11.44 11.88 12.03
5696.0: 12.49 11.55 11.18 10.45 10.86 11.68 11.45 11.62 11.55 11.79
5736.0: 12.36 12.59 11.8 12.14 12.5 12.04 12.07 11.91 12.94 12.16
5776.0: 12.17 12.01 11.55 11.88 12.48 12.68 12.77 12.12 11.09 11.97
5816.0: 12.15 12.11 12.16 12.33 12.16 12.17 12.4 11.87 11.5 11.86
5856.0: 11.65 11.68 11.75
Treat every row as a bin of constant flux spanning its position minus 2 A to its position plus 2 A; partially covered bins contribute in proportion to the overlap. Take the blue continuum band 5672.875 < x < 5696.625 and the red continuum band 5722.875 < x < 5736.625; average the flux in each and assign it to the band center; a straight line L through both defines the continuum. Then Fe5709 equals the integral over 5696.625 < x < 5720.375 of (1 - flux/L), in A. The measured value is 1.1 A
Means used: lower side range 11.8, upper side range 11.8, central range 11.3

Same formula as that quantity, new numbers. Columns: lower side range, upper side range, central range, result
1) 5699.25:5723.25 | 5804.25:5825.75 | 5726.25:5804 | -4.1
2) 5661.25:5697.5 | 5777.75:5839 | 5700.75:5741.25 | 0.9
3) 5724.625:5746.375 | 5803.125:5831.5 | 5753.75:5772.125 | -0.4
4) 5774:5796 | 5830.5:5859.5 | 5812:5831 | -0.3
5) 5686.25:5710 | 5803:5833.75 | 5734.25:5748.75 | -0.6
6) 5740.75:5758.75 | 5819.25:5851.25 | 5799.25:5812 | 0.2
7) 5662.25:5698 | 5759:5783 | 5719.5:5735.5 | 0.3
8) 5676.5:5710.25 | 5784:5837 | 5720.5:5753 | -0.7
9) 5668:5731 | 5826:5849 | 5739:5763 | -0.8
